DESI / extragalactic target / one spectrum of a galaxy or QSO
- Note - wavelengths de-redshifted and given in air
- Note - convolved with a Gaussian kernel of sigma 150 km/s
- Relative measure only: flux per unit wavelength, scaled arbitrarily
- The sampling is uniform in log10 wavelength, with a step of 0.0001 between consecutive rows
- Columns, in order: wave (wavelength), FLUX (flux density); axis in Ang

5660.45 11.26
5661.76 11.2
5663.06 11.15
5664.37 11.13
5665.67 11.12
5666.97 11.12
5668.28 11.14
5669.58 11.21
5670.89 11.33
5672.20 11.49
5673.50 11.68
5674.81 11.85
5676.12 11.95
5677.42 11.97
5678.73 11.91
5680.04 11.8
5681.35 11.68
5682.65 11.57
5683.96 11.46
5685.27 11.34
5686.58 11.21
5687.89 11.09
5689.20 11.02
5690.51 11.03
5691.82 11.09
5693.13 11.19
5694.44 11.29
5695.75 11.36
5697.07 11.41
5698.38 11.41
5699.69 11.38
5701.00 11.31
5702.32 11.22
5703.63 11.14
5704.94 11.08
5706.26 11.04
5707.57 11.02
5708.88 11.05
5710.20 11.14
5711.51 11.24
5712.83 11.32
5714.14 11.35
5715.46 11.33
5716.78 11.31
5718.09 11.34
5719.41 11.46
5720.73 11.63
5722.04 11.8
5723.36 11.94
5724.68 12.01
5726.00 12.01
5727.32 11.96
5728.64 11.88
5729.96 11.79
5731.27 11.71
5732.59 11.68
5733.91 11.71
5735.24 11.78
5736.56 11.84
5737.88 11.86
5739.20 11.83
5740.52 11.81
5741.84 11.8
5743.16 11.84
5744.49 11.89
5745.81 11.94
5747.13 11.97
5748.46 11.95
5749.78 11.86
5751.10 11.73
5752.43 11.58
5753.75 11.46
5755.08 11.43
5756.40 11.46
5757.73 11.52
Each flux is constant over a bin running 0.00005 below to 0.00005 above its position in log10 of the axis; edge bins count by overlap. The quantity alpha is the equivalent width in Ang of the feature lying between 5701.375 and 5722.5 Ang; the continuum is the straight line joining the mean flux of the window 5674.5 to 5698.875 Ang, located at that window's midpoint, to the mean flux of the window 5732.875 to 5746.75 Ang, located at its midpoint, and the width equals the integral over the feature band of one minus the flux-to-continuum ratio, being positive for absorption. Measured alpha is 0.6 Ang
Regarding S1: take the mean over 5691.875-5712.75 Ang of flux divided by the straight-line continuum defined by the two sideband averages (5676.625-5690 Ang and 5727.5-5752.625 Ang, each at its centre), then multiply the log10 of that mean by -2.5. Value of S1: 0.04 mag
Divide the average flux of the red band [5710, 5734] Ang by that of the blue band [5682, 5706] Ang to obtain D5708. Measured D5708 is 1.03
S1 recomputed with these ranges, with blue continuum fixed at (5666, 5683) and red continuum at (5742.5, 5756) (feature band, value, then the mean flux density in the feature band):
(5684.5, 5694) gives 0.05 mag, 11.1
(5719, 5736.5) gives -0.01 mag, 11.8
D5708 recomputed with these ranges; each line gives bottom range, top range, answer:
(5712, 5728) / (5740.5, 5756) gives 1.01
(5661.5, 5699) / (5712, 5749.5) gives 1.03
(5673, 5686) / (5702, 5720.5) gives 0.96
